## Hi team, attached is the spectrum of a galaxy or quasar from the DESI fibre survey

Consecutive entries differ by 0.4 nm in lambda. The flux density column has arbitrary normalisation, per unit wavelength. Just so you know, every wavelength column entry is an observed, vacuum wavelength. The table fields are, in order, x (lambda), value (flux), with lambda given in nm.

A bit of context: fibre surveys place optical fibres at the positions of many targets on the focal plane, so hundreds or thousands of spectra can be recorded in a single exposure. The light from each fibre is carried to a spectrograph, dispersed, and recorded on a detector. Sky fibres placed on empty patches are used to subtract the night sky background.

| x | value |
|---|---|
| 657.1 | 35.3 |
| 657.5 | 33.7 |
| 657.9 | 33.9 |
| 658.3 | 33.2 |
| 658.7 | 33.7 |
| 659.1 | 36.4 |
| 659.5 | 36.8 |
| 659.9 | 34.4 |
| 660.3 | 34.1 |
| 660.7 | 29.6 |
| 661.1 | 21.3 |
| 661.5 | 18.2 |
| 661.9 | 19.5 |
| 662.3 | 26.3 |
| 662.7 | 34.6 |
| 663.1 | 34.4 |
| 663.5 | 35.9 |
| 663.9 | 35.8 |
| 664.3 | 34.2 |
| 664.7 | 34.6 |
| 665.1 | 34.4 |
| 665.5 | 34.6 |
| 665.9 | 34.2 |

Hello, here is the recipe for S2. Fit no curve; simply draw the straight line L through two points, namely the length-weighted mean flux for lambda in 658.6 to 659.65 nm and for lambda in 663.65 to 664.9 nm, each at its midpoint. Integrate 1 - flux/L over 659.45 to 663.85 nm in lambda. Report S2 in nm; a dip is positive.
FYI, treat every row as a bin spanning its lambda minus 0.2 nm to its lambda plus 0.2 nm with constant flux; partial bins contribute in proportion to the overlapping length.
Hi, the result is 0.724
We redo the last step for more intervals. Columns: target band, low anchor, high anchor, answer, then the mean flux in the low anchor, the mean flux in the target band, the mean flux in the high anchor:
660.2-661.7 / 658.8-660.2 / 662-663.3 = 0.37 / 35.6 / 25.2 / 30.8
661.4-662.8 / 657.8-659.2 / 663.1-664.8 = 0.42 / 34.2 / 24.4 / 35.1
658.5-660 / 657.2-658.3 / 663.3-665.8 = -0.06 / 33.8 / 35.4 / 34.9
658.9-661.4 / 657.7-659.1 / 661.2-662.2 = -0.46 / 34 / 31.5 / 19.8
